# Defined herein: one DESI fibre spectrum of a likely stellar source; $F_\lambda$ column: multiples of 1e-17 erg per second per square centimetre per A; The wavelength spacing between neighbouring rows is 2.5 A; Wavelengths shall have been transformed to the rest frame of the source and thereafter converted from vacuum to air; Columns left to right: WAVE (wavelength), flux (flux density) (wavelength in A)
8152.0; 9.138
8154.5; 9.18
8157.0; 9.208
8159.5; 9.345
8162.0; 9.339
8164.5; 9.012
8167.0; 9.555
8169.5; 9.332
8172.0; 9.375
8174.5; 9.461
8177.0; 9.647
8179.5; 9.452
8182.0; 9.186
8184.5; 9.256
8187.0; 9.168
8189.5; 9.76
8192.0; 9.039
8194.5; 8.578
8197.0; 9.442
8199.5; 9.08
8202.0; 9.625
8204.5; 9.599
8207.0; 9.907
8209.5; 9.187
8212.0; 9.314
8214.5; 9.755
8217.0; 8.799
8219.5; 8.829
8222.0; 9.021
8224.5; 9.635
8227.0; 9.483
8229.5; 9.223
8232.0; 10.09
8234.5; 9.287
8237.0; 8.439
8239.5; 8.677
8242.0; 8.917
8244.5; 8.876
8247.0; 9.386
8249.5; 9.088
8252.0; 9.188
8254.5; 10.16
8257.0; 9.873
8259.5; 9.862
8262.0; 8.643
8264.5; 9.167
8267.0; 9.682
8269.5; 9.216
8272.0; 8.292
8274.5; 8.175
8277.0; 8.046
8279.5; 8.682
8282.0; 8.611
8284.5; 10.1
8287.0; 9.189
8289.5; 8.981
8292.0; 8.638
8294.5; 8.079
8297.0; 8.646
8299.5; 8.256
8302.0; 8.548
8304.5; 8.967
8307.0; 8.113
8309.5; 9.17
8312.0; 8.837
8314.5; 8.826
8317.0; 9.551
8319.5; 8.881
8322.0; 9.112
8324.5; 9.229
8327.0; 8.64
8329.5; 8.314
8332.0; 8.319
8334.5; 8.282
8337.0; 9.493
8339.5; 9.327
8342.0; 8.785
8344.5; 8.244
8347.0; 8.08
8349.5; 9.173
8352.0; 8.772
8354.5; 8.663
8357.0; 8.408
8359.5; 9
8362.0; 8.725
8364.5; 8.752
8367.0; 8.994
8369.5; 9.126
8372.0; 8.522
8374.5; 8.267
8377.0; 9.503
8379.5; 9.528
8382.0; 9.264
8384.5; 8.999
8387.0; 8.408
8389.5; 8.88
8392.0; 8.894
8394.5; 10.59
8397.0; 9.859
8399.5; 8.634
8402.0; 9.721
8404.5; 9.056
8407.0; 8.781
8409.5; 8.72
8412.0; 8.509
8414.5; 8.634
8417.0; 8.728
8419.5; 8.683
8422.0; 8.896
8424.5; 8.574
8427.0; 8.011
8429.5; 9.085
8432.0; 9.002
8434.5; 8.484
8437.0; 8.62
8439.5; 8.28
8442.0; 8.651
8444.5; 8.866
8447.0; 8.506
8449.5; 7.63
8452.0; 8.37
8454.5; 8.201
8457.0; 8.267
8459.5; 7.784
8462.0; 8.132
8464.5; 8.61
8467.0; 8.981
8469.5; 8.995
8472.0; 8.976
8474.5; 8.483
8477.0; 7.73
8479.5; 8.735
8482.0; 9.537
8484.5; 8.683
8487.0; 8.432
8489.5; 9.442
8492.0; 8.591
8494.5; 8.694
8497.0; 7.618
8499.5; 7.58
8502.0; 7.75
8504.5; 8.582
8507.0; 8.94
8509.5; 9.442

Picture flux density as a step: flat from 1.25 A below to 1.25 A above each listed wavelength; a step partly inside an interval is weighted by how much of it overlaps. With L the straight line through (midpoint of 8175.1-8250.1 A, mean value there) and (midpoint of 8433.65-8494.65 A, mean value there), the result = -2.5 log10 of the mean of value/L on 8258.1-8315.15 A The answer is 0.03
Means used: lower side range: 9.26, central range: 8.82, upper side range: 8.54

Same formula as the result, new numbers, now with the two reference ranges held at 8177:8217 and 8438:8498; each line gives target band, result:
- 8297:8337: 0.03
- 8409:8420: 0.00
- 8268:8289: 0.04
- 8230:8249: 0.01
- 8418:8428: 0.01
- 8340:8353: 0.03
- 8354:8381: -0.01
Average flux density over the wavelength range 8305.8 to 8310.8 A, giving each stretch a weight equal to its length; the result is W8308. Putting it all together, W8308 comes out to 8.65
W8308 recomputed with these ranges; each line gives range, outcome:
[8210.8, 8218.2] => 9.29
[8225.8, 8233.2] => 9.6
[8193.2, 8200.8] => 9.04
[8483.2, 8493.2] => 8.79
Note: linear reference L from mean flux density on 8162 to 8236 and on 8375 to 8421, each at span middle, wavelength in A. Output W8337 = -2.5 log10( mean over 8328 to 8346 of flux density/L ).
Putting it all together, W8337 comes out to 0.06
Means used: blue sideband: 9.34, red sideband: 9.06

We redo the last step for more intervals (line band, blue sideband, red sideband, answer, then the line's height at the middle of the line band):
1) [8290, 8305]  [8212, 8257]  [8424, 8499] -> 0.065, 9.05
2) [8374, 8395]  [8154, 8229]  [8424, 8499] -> -0.046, 8.75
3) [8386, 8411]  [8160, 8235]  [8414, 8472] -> -0.058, 8.68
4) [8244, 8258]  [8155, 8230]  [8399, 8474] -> -0.035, 9.15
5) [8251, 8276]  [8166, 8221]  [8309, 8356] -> -0.017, 9.07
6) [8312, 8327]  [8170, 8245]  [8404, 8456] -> -0.016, 8.92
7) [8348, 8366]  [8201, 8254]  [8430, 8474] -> 0.006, 8.82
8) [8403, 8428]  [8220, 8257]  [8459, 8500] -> 0.009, 8.75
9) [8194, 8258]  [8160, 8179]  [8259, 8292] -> -0.017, 9.15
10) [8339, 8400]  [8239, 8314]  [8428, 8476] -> -0.027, 8.71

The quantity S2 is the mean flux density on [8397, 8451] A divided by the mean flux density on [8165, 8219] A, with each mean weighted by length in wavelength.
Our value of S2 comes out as 0.93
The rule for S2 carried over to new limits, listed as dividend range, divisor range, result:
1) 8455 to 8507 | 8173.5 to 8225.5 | 0.91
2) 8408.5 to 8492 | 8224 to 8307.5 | 0.95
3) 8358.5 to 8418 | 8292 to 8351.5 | 1.03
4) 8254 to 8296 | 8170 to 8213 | 0.96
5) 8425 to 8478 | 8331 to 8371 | 0.97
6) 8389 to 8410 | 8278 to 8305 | 1.06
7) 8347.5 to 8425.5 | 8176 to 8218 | 0.96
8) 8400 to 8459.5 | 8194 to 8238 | 0.92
